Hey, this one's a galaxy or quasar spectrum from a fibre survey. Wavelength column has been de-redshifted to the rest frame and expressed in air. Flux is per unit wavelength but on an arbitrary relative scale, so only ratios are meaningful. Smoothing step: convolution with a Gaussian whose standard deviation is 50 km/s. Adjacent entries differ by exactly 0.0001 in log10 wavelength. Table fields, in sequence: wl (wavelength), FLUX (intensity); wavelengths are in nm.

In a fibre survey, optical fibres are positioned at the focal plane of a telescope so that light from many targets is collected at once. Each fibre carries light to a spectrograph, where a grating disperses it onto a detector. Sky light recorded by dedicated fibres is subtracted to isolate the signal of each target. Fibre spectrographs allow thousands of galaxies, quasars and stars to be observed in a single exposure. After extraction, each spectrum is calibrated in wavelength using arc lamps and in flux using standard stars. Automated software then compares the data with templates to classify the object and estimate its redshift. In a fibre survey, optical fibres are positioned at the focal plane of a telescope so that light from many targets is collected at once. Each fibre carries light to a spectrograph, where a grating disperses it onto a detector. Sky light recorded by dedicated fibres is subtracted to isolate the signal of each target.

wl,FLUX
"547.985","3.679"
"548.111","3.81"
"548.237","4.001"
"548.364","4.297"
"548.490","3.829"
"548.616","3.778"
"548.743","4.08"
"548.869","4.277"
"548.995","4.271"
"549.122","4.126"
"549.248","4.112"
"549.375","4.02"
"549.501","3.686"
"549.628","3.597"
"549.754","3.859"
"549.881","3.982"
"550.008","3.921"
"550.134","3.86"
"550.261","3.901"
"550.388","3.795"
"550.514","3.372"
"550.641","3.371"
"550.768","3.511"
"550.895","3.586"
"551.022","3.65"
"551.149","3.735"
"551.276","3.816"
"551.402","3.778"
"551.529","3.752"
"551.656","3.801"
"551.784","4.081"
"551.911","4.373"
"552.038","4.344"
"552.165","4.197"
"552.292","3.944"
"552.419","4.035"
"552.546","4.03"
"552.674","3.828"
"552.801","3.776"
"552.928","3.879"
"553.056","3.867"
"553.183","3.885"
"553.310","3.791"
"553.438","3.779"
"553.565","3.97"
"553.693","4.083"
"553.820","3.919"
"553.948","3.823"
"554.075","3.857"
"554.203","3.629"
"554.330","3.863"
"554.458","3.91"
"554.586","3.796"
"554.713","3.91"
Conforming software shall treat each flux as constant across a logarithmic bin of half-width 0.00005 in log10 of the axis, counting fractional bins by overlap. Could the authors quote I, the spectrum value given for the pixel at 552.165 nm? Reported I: 4.197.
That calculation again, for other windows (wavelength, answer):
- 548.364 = 4.297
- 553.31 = 3.791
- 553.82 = 3.919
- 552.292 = 3.944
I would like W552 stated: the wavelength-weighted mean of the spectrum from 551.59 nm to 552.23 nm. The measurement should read 4.15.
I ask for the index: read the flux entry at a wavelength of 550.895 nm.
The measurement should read 3.586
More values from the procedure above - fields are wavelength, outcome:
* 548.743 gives 4.08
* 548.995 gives 4.271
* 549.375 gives 4.02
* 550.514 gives 3.372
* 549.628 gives 3.597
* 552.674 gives 3.828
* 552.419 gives 4.035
